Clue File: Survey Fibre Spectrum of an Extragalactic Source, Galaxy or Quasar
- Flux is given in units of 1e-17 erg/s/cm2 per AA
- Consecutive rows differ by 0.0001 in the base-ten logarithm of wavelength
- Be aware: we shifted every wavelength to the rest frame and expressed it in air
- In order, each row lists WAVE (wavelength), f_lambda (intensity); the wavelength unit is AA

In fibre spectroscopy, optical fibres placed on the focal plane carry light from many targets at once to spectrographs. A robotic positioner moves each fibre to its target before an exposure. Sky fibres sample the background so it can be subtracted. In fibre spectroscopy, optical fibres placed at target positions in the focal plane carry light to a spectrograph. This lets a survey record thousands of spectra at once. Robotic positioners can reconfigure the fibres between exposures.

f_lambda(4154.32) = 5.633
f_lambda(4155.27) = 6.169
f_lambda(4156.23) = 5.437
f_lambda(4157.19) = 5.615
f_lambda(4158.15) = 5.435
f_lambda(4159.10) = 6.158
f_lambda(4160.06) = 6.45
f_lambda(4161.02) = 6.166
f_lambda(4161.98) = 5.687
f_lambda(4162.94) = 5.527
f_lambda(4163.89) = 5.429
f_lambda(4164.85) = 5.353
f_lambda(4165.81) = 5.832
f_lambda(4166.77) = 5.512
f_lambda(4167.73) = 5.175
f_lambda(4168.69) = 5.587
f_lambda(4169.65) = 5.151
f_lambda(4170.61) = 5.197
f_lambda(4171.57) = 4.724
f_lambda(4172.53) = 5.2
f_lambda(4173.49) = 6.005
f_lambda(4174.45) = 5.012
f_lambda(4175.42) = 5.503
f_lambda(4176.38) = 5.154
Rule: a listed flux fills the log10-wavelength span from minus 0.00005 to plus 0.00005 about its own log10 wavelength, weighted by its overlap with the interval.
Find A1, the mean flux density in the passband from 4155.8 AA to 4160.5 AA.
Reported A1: 5.82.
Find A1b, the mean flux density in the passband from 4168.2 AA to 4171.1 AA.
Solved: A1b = 5.31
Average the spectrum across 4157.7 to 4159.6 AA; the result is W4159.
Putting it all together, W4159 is 5.82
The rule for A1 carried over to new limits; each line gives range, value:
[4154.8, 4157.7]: 5.72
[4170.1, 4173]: 5.04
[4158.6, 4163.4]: 6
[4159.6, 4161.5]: 6.3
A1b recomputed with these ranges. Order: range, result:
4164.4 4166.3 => 5.59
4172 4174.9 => 5.4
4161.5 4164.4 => 5.56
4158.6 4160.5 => 6.31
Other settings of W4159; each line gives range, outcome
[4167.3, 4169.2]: 5.38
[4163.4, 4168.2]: 5.47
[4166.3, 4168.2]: 5.34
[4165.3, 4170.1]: 5.45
